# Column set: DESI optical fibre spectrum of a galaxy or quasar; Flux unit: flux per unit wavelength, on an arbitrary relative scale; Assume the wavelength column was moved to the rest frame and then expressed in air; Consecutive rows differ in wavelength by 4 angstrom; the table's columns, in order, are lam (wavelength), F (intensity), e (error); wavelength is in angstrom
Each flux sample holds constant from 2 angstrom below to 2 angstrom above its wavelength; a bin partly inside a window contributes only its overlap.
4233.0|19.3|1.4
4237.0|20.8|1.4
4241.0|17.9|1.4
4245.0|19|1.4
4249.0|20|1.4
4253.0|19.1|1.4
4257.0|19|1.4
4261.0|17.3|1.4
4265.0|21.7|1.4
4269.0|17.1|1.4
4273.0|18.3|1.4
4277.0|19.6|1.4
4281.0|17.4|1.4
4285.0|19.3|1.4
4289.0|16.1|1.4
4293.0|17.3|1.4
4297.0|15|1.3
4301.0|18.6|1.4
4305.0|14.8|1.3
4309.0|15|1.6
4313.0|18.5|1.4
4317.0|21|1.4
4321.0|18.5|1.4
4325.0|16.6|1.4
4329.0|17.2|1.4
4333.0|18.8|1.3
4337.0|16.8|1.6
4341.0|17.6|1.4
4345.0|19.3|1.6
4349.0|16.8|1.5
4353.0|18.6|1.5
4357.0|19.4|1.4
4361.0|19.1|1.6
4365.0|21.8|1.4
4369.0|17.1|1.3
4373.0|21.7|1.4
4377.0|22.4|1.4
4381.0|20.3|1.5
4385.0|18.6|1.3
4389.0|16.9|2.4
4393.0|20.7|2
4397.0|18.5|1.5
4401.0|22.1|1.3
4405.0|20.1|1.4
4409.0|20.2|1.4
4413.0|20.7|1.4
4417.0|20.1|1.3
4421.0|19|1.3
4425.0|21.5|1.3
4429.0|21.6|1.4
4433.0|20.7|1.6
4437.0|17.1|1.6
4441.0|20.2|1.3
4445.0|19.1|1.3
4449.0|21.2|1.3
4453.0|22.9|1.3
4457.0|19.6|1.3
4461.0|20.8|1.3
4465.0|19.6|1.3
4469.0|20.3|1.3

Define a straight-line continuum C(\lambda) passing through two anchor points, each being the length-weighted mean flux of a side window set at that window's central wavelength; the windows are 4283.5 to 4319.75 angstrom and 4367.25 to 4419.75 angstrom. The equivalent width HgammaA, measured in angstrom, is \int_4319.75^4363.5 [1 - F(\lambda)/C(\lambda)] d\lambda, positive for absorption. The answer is 0.84 angstrom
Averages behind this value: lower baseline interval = 17.3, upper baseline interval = 20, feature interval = 18.1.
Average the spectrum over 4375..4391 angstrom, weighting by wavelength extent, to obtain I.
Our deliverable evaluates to 19.6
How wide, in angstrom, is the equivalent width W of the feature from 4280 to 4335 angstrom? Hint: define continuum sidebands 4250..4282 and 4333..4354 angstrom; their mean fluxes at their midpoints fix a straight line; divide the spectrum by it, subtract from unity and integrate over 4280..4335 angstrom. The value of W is 2.6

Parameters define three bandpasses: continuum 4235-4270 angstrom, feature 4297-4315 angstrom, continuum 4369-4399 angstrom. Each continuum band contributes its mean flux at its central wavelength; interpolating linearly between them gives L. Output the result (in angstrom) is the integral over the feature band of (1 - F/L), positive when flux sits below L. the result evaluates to 2.6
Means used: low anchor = 19.2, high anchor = 19.7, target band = 16.5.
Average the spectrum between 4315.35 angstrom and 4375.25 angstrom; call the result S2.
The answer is 18.7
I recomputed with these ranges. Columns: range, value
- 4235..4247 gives 19.2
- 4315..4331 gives 18.3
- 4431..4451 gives 19.7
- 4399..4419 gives 20.6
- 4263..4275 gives 19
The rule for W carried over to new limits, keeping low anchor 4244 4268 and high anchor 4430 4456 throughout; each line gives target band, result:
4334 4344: 1.1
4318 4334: 1.4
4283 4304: 2.5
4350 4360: 0.5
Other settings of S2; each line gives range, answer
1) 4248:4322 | 18.1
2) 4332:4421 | 19.4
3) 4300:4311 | 15.9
